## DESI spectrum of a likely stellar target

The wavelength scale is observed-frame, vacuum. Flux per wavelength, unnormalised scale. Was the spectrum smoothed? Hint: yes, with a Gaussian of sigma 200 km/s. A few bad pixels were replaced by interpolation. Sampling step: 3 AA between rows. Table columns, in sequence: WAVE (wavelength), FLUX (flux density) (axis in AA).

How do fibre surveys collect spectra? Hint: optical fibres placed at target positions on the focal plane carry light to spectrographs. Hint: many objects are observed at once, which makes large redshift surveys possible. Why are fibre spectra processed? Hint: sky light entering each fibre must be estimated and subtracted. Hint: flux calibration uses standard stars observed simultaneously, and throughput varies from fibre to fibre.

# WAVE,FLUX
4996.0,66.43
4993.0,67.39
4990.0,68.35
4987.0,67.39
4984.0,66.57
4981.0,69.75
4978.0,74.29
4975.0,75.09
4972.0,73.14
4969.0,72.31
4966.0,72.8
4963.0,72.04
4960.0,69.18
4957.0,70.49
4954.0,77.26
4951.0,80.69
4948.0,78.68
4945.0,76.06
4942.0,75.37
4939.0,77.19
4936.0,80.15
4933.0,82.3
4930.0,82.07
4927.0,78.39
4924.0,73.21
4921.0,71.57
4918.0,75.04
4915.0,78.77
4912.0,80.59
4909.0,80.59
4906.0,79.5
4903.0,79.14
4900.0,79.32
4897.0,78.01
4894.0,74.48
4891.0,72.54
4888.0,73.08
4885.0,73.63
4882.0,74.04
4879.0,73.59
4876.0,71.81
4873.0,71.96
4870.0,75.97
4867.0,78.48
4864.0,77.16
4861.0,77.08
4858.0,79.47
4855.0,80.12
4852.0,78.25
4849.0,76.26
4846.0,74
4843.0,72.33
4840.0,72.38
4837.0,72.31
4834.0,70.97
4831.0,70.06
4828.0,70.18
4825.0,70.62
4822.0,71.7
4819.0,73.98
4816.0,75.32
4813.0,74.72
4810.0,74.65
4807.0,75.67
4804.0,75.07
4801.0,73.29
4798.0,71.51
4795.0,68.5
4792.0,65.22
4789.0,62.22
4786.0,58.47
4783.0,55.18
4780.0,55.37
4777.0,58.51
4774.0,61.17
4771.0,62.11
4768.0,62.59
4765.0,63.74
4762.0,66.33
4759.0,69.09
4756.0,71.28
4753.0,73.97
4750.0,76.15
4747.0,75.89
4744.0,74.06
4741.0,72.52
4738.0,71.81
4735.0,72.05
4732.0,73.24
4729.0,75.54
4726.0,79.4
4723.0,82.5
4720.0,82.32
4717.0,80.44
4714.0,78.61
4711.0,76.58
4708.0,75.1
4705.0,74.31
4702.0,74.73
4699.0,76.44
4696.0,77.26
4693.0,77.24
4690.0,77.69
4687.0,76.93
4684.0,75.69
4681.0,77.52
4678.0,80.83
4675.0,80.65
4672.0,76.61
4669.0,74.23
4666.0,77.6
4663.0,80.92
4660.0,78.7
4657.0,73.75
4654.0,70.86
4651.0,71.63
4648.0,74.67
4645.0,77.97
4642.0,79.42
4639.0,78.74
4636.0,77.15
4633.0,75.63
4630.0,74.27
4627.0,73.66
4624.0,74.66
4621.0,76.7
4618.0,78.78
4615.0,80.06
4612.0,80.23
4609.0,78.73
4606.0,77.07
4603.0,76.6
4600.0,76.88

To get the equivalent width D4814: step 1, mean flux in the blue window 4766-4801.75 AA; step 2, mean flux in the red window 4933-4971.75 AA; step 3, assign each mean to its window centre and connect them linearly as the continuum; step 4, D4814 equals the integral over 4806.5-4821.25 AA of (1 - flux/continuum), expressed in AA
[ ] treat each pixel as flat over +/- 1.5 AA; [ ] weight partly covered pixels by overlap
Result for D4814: -2.2 AA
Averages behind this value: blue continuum 62.6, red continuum 75.4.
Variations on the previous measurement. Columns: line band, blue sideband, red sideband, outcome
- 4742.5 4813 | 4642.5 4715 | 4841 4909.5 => 8.1 AA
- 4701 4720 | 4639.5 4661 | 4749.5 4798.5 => -1.9 AA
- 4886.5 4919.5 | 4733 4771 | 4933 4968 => -1.3 AA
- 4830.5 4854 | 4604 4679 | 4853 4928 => 0.9 AA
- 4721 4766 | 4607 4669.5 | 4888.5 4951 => 2.1 AA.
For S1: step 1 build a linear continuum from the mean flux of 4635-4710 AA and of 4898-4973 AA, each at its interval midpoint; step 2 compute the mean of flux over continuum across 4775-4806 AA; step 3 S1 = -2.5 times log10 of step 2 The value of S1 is 0.19 mag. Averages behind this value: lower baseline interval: 76.7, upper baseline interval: 76.7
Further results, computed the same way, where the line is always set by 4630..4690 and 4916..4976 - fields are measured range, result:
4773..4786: 0.31 mag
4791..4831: 0.06 mag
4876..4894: 0.04 mag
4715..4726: -0.07 mag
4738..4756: 0.03 mag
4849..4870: -0.03 mag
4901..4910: -0.05 mag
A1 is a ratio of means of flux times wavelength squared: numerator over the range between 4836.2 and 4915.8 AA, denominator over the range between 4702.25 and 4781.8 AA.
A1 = 1.1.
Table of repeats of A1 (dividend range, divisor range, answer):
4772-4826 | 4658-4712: 0.92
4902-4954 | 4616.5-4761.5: 1.13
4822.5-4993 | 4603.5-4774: 1.09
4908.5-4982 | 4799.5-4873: 1.06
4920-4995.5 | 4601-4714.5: 1.09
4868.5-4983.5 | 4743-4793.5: 1.24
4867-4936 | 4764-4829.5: 1.19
